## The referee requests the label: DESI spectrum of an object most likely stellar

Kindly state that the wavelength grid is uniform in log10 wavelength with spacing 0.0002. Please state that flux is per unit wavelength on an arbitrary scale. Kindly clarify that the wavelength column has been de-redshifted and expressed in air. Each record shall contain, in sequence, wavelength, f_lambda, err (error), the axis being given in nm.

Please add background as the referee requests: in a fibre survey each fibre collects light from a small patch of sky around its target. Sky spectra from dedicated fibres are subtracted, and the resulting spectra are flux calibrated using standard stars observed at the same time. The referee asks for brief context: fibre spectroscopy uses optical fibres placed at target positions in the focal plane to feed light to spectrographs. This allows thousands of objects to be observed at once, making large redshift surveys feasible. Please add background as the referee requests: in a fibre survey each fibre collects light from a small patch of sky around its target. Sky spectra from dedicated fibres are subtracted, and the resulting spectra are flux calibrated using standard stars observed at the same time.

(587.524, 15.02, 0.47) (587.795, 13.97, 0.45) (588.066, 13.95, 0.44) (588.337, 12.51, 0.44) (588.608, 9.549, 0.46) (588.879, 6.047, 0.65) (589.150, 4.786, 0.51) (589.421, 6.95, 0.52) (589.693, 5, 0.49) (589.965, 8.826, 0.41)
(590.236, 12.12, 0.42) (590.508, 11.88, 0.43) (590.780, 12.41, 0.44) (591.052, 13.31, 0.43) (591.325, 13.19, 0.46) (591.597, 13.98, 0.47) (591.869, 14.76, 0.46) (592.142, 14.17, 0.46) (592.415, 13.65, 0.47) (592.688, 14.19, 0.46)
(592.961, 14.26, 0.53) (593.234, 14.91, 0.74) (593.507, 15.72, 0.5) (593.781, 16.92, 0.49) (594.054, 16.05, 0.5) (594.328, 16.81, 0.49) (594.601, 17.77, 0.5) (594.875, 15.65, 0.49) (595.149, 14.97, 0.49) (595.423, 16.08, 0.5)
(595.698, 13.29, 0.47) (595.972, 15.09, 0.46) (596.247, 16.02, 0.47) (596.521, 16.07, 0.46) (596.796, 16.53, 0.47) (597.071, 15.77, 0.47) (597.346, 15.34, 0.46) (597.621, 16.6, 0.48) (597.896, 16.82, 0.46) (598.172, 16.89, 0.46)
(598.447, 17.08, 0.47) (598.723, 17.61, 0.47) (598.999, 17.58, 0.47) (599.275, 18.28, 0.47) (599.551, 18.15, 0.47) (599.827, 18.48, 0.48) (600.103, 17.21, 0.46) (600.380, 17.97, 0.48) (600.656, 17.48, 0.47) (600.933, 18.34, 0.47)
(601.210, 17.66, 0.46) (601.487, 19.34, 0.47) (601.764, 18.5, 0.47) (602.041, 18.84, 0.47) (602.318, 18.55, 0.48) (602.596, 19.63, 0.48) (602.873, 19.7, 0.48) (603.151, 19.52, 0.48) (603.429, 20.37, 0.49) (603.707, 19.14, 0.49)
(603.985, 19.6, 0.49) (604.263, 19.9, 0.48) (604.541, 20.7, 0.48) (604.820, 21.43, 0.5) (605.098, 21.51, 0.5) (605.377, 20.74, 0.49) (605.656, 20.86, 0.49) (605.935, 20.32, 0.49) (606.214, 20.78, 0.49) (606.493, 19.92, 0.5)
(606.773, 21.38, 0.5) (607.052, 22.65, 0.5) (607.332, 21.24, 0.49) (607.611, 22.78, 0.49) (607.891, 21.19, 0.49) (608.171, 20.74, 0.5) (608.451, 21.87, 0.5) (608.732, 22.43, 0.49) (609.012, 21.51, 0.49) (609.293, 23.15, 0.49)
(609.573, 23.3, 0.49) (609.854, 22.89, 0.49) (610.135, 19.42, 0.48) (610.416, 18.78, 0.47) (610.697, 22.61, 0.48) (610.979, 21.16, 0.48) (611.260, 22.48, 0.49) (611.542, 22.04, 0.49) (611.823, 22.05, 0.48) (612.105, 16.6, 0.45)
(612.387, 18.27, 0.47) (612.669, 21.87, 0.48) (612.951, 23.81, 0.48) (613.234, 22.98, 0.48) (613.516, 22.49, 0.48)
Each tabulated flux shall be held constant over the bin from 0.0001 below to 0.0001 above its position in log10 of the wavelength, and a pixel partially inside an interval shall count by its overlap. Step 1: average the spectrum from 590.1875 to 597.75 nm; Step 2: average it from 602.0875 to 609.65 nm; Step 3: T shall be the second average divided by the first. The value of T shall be 1.40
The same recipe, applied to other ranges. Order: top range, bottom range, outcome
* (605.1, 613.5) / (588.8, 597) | 1.59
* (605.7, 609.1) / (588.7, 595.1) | 1.67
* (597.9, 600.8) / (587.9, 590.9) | 1.86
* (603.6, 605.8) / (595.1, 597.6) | 1.32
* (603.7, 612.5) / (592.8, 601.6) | 1.27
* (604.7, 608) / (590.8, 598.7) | 1.38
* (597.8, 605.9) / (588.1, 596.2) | 1.46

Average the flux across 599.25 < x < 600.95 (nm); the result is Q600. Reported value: 17.9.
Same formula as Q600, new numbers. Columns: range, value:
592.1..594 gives 14.9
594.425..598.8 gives 16.1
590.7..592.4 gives 13.7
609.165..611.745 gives 21.8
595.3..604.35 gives 17.7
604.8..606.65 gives 20.8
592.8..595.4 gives 15.9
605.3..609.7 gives 21.6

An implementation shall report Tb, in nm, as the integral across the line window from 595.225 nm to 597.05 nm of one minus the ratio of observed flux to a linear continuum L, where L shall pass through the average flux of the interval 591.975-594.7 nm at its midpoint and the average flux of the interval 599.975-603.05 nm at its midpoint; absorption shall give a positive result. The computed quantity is 0.106 nm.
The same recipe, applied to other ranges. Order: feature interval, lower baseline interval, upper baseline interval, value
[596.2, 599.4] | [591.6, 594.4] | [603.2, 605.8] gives 0.11 nm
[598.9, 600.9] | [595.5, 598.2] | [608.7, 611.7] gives -0.09 nm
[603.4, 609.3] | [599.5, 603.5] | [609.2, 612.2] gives -0.29 nm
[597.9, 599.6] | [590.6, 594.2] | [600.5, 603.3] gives -0.02 nm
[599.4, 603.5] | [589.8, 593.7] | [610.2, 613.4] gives -0.36 nm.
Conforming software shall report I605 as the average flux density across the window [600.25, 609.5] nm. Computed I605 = 20.3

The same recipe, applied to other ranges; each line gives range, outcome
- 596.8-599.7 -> 17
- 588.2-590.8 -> 8.86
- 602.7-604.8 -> 19.9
